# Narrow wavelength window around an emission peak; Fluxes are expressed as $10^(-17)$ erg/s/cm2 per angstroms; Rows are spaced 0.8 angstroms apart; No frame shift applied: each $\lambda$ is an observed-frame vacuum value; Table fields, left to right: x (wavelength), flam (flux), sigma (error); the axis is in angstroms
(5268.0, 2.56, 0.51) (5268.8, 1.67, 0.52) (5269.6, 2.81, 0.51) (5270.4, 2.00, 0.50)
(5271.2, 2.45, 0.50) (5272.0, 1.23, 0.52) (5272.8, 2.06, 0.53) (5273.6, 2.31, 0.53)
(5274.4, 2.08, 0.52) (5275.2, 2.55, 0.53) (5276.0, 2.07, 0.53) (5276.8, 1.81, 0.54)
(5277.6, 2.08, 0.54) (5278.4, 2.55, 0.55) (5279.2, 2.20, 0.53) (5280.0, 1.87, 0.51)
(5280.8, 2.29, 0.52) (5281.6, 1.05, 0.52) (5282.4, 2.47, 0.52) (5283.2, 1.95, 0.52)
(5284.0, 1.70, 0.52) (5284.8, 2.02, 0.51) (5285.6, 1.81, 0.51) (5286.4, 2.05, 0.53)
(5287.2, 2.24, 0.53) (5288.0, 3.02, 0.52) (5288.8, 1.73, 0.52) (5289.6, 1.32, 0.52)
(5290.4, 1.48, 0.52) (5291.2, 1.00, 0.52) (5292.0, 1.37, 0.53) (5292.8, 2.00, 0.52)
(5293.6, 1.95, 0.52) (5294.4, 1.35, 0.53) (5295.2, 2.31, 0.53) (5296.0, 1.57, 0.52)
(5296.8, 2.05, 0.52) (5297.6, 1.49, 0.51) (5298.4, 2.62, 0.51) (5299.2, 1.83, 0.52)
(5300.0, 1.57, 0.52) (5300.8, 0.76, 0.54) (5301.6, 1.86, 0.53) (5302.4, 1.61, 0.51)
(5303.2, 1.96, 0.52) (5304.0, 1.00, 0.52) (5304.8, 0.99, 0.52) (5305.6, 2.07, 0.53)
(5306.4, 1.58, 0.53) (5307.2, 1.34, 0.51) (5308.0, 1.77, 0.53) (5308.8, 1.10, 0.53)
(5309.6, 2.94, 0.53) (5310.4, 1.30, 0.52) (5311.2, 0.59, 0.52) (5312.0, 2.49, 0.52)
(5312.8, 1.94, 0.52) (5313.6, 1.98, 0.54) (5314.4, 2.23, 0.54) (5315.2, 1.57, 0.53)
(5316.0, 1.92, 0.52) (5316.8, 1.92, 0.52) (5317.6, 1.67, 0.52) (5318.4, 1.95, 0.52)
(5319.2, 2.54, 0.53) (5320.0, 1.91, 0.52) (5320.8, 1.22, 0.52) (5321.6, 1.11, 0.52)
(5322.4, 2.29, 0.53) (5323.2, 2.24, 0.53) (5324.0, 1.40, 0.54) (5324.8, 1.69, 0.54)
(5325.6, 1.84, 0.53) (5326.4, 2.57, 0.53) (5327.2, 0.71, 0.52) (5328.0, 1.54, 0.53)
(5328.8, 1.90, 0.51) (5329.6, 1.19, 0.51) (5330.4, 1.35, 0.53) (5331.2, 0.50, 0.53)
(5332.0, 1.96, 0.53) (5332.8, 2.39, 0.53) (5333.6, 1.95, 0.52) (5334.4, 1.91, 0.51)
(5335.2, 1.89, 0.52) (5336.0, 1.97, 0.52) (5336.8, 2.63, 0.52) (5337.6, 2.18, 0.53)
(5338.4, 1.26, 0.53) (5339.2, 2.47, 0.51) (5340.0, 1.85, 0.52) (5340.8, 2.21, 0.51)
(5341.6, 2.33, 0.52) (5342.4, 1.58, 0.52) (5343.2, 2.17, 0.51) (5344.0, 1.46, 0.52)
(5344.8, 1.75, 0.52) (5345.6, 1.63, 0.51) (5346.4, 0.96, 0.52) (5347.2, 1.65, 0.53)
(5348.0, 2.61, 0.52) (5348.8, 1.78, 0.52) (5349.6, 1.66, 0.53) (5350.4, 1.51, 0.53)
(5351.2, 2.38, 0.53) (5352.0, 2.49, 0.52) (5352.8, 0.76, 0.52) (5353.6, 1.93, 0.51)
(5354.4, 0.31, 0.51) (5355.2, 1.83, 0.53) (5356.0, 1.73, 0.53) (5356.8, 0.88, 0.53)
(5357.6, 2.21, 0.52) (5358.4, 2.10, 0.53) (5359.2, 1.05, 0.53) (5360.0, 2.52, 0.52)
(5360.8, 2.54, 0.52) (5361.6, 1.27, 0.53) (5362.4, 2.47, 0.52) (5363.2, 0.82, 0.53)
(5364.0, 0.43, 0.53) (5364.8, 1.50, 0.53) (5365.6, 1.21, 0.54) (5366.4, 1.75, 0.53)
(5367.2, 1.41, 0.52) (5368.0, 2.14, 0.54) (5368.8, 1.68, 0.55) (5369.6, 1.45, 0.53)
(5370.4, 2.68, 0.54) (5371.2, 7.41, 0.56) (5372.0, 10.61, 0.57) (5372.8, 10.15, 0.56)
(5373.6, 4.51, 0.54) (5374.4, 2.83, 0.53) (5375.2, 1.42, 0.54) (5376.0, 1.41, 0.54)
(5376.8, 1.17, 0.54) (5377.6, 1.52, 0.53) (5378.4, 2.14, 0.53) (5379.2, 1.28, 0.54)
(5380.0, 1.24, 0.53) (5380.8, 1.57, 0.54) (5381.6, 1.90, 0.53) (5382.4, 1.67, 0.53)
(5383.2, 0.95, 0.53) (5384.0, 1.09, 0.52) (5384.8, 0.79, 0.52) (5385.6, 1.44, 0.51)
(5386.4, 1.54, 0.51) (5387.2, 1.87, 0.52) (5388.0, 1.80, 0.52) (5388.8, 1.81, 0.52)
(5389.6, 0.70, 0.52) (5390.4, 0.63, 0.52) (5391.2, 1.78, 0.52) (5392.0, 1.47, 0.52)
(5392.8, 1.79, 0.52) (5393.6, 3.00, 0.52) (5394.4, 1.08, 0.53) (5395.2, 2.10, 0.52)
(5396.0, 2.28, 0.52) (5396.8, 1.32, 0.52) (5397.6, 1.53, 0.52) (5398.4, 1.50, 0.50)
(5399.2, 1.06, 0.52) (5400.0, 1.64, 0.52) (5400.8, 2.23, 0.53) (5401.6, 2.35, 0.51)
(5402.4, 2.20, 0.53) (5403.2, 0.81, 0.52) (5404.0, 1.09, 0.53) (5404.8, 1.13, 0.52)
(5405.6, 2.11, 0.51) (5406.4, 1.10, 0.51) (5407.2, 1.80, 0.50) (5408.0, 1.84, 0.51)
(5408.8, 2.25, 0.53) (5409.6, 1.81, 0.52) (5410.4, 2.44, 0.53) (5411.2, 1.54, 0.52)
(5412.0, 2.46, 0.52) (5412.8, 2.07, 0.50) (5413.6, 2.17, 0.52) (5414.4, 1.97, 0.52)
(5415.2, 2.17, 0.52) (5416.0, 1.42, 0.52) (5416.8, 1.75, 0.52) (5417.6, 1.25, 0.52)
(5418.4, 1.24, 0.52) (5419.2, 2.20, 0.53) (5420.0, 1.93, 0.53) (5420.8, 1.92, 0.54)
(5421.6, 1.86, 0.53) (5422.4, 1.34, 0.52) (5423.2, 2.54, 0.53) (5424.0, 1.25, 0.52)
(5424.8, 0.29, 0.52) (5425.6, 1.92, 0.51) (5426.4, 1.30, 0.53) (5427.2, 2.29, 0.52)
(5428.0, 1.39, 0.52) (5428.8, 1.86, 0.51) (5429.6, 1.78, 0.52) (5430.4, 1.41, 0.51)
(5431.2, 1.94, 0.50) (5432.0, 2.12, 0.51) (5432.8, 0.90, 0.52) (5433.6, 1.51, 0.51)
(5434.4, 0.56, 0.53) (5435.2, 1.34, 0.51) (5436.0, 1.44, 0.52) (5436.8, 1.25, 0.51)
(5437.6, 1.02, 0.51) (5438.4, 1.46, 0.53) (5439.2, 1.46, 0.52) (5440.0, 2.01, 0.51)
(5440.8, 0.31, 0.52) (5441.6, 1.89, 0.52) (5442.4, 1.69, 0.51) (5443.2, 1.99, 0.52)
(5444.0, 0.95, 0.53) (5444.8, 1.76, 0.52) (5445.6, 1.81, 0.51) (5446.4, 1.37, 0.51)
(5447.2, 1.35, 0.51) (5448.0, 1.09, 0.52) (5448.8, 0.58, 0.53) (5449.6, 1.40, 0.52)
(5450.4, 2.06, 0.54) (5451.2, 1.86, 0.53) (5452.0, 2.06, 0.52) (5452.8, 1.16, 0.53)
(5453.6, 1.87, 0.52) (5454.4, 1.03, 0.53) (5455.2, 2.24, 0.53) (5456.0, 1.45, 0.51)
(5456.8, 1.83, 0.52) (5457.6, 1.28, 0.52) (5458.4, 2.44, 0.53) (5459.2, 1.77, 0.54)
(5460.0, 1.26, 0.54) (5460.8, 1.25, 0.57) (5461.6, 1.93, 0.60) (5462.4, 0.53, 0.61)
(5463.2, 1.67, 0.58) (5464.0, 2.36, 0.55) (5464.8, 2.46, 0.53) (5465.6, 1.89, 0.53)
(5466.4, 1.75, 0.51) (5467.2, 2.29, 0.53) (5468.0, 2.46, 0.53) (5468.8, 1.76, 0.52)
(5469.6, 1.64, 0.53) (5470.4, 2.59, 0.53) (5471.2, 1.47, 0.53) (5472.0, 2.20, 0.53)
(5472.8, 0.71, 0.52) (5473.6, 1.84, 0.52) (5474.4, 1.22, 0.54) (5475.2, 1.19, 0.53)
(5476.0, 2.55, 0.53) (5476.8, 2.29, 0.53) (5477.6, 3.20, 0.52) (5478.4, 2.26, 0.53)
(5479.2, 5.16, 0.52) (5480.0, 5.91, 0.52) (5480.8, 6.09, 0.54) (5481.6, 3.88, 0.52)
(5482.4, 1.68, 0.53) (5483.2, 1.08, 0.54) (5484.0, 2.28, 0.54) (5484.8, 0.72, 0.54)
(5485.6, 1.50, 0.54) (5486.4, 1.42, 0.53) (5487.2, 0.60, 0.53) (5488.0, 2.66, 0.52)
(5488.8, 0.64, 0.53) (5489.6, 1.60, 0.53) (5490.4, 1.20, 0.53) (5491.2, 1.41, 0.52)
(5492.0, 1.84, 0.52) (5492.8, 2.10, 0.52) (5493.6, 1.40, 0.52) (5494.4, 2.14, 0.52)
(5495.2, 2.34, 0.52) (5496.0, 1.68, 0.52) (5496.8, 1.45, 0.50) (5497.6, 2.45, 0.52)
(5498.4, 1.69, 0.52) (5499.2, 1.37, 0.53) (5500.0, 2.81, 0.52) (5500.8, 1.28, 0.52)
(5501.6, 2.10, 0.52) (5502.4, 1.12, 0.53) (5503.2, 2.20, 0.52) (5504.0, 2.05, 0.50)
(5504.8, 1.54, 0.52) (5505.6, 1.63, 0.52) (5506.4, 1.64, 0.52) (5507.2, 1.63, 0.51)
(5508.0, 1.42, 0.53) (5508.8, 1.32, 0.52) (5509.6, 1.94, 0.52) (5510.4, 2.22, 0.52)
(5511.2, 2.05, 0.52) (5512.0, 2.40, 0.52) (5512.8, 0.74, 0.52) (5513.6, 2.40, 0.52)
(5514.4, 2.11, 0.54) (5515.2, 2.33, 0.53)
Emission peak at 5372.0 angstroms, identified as Hbeta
